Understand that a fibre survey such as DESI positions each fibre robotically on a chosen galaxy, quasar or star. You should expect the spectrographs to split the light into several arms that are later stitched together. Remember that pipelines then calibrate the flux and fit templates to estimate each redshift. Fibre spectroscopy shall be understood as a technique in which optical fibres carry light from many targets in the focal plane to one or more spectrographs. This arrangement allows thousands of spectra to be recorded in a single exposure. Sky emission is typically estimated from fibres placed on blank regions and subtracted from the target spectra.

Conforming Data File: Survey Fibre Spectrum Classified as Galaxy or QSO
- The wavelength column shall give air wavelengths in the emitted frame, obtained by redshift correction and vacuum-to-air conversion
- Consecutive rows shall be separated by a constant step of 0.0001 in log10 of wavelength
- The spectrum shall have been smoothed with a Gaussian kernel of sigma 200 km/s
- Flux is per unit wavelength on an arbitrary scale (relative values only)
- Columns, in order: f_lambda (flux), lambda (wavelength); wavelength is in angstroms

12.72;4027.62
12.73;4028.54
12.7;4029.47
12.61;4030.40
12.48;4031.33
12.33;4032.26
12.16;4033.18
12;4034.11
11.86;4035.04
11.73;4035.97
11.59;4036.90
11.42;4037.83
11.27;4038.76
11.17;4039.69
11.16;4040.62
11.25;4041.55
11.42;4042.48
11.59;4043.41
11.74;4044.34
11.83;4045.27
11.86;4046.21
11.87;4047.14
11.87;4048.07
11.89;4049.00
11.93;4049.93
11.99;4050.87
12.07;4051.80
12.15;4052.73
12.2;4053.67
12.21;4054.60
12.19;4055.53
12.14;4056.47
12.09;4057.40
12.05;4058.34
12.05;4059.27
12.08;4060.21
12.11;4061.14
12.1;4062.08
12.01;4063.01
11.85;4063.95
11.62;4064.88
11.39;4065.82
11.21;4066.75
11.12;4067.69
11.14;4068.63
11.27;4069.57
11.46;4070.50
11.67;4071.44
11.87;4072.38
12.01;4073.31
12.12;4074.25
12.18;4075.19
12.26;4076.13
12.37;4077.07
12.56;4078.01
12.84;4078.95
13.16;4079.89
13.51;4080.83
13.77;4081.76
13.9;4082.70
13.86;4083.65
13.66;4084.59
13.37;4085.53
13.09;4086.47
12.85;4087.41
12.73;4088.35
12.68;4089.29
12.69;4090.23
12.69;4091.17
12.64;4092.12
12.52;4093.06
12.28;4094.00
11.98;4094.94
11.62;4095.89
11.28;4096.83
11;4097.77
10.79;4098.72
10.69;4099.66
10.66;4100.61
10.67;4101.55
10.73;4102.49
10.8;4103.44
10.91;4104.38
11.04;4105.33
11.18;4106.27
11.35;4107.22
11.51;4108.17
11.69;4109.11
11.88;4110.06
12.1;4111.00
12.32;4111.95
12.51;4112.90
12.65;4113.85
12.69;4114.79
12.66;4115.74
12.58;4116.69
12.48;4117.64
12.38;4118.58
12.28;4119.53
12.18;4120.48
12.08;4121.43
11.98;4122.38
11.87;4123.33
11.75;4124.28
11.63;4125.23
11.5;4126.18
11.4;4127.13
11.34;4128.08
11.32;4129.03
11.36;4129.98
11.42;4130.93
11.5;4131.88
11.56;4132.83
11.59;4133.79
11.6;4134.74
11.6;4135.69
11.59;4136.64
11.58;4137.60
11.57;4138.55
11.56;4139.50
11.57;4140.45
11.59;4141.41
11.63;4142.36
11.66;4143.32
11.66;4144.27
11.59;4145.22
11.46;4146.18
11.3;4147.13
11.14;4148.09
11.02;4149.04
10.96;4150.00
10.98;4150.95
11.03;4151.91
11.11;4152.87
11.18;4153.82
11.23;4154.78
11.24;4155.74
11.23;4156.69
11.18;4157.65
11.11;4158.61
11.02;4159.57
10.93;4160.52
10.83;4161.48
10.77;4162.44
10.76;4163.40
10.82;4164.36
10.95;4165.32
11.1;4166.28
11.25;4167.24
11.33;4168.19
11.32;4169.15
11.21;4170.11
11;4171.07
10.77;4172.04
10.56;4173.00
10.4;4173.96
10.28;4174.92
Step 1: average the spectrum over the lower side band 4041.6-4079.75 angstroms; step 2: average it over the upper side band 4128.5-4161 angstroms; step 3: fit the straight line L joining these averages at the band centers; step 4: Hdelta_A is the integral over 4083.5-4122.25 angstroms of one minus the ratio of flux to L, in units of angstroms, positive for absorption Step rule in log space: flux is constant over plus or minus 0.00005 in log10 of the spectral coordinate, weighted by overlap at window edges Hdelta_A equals -1.3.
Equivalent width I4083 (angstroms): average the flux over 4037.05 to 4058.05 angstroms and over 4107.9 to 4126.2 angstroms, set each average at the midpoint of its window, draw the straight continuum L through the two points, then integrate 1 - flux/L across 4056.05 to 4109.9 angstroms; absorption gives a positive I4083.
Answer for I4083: -0.2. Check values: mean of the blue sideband 11.8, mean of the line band 12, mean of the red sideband 12.2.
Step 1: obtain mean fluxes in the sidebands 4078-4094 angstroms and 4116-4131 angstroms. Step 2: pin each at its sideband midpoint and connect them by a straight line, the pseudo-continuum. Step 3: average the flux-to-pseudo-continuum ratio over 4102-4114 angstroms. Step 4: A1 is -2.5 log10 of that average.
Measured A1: 0.07 mag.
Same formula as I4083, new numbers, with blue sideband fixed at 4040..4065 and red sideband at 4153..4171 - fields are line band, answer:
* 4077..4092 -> -1.9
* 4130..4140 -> -0.2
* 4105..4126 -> -1.1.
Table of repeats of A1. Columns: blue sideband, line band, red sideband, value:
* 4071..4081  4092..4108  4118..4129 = 0.08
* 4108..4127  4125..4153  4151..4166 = 0.01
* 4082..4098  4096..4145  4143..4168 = 0.03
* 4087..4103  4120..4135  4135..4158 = -0.01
